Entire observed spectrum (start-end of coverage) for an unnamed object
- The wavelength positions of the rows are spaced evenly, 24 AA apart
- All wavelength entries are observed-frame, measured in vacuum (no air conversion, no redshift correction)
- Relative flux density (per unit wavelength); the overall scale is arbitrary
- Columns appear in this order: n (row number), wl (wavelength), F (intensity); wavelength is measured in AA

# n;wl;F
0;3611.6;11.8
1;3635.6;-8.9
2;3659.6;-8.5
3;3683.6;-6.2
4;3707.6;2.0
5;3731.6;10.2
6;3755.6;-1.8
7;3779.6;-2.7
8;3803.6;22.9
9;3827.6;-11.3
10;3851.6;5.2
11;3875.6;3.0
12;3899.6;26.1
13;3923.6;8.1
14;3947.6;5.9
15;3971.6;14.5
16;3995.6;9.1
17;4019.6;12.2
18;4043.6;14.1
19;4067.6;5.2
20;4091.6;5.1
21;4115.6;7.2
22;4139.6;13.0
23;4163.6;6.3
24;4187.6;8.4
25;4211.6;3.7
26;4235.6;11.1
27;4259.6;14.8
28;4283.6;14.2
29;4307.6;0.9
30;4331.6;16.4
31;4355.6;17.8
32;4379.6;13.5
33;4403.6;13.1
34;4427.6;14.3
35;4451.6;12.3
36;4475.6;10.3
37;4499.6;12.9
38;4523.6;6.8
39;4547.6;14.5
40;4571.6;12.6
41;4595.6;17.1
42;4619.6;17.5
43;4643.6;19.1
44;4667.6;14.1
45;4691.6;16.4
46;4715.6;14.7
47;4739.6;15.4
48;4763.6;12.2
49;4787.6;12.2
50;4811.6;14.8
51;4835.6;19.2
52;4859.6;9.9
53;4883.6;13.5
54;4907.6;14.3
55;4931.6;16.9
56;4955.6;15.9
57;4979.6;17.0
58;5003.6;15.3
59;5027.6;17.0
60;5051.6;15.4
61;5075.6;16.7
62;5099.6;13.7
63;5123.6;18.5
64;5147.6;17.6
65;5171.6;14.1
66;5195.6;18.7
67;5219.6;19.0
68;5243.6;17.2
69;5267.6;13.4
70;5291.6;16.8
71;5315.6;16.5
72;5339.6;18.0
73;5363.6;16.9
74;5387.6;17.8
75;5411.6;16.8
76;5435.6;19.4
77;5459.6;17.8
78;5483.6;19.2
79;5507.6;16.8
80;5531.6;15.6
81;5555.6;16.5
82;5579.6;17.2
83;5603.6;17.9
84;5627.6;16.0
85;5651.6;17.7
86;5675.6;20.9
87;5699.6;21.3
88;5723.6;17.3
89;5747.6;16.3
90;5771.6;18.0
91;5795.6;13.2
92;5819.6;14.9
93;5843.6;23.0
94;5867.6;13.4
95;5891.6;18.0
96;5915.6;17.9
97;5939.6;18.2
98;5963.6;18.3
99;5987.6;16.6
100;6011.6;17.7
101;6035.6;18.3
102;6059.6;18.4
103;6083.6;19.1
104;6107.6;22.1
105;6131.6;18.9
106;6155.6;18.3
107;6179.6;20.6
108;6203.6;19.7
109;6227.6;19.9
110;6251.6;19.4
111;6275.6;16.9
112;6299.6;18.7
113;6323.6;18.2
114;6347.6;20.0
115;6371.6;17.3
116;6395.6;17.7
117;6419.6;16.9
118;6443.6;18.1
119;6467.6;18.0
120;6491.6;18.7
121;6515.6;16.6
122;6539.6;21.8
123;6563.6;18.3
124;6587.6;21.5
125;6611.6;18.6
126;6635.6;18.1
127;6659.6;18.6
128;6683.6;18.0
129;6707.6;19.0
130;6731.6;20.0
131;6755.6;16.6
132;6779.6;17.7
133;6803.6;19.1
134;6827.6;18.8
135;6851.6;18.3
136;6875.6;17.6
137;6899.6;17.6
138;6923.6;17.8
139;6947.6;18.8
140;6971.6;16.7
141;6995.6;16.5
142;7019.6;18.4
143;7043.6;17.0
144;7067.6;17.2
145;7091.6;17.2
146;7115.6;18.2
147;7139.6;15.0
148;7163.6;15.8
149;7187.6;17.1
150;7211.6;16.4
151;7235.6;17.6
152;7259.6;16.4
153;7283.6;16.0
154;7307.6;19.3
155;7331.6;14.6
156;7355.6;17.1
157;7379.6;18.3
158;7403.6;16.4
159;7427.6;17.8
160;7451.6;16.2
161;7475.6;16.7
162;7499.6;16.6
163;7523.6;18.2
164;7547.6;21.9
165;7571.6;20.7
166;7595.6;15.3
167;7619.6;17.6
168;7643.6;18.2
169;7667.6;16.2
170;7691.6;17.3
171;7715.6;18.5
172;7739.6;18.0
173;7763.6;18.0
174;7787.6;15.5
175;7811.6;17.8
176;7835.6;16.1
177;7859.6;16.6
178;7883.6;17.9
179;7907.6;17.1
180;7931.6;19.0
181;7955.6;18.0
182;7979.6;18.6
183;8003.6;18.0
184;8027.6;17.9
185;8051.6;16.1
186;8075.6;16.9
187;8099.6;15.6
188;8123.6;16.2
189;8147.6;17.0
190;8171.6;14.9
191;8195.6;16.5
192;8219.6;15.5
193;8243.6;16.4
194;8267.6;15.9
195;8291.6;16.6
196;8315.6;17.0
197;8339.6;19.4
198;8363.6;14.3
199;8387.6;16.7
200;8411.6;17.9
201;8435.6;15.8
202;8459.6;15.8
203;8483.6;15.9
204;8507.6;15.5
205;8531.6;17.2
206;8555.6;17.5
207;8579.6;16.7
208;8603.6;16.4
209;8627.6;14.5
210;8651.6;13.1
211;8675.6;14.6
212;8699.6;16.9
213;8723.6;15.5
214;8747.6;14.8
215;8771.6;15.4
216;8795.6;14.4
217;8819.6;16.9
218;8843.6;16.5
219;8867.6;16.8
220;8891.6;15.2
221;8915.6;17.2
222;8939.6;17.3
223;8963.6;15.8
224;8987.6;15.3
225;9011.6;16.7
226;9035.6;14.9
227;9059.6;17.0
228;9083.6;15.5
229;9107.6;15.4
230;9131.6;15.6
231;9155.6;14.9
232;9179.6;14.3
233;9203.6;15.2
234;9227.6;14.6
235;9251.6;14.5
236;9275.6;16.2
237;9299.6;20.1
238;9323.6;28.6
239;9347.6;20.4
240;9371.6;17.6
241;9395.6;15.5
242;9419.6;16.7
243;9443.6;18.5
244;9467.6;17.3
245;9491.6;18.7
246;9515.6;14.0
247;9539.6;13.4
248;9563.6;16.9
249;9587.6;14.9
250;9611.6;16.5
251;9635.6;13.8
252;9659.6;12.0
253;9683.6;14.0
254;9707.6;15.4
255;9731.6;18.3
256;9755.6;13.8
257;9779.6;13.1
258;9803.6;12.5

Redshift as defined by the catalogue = 0.148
